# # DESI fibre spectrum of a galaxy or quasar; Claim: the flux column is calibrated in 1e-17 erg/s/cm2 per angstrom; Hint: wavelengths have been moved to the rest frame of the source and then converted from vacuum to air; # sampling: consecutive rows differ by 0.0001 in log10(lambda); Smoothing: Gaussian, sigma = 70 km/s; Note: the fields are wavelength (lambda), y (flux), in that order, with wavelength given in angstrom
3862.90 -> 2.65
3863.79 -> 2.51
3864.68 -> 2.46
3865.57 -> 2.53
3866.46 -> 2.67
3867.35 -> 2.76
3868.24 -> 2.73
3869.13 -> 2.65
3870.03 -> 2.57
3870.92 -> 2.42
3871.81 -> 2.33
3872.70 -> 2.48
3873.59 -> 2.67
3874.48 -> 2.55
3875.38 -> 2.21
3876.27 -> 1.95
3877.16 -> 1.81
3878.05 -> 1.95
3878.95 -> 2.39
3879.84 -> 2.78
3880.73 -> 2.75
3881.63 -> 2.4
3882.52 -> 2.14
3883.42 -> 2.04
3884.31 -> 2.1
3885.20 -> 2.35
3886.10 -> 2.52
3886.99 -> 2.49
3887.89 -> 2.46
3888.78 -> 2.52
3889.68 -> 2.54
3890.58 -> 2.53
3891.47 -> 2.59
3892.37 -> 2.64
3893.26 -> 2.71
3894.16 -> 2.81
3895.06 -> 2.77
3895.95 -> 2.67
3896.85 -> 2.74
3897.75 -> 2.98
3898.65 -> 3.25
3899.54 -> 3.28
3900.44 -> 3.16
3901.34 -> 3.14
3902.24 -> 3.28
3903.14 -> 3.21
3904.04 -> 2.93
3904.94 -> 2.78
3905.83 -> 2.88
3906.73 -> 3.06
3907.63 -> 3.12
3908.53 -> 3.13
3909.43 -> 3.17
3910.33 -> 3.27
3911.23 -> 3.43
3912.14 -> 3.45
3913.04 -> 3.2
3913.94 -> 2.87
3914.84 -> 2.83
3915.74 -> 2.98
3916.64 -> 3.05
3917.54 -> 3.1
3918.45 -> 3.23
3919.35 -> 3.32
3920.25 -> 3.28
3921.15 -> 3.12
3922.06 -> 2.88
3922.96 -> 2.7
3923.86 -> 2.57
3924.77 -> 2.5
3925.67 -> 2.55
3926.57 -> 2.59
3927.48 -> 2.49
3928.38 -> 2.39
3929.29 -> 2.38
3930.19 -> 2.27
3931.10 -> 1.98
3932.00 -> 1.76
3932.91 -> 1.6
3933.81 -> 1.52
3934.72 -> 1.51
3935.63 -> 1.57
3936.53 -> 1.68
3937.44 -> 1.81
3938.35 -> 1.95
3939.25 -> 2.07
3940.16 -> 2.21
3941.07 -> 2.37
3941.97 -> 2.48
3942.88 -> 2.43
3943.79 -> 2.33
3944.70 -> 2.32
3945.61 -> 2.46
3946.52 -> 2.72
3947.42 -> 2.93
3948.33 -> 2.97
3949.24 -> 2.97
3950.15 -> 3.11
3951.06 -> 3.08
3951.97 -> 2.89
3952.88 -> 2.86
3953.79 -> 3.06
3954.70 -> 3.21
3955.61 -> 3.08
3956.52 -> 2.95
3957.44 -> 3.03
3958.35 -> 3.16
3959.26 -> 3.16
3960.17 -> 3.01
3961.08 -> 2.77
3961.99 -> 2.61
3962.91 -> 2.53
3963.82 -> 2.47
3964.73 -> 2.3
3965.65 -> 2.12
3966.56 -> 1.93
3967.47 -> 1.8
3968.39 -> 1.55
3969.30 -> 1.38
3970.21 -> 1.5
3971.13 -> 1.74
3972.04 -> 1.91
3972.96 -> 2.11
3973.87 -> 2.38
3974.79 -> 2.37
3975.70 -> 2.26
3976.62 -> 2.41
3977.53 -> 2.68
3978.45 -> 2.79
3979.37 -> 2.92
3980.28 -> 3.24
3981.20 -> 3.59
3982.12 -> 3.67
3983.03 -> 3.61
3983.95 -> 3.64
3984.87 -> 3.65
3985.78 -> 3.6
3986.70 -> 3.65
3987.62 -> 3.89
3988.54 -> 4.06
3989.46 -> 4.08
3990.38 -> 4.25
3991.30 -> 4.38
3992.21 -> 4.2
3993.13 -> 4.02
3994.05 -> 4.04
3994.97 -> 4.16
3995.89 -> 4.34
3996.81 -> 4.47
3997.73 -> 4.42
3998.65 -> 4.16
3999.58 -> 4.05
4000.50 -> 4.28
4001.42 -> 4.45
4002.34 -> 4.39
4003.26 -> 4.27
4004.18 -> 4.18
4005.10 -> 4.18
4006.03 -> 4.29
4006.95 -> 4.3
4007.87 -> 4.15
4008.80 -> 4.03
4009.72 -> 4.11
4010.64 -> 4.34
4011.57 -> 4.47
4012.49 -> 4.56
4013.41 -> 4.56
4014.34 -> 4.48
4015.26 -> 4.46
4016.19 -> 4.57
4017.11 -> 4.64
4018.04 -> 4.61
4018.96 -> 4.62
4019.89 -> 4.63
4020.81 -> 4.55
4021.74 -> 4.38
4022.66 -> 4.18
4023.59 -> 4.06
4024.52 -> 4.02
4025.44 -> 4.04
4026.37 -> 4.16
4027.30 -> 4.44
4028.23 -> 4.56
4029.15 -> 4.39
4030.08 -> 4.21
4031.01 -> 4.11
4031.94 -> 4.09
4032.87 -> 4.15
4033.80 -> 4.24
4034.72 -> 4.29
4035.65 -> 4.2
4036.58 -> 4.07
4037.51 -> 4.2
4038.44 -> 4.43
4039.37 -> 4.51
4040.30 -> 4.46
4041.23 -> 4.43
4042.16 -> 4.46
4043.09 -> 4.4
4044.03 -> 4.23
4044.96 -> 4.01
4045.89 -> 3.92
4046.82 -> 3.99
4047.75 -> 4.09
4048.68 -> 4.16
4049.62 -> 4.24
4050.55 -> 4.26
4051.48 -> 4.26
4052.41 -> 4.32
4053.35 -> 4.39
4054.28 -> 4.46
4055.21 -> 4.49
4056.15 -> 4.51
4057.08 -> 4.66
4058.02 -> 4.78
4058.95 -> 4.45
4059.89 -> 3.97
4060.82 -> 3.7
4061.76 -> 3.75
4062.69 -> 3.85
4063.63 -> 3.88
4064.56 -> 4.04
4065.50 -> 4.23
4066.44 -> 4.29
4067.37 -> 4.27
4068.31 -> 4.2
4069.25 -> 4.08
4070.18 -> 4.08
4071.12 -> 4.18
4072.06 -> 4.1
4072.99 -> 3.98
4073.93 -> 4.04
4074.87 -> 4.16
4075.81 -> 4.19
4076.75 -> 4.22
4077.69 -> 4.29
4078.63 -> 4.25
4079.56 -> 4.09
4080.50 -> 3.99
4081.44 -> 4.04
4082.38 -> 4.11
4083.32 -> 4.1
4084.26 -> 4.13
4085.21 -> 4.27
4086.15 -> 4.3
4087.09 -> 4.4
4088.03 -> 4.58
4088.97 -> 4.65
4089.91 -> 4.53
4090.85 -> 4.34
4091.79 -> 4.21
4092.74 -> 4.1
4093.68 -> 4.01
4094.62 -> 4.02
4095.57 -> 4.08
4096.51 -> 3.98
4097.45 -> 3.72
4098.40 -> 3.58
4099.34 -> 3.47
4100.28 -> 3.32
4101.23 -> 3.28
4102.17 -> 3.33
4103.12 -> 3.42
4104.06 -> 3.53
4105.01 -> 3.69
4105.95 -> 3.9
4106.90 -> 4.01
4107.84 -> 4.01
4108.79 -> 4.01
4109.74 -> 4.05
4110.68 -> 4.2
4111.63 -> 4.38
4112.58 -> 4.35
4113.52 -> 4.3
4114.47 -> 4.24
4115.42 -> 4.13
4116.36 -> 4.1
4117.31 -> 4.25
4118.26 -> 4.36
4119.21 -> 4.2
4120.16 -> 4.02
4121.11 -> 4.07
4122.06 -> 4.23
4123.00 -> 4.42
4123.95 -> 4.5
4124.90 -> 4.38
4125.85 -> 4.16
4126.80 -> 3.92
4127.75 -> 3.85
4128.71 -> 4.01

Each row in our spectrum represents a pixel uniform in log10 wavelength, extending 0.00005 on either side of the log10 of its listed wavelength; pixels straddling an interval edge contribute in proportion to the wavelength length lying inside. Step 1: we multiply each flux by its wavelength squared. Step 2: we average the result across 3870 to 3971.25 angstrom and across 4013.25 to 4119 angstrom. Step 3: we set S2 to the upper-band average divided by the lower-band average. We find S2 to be 1.73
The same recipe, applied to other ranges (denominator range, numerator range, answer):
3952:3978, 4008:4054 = 1.82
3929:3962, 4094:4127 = 1.74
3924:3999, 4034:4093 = 1.59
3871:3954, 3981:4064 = 1.70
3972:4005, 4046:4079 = 1.19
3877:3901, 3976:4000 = 1.53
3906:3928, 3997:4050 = 1.52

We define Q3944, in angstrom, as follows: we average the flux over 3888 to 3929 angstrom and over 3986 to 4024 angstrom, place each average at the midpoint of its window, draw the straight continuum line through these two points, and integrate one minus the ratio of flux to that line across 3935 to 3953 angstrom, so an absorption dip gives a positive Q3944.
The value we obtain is 5.2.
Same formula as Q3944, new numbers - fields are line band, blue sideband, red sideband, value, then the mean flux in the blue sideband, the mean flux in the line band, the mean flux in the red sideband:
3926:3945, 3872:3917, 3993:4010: 7.0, 2.74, 2.08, 4.23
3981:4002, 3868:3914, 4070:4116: -4.1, 2.71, 4.04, 4.05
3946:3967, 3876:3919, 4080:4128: 2.2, 2.79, 2.82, 4.06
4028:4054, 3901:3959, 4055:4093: -2.6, 2.71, 4.25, 4.2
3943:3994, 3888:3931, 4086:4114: 5.2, 2.89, 2.9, 3.99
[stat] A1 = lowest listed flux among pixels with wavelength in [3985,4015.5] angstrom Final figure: 3.6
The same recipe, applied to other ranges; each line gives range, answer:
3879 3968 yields 1.51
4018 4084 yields 3.7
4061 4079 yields 3.75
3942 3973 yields 1.38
